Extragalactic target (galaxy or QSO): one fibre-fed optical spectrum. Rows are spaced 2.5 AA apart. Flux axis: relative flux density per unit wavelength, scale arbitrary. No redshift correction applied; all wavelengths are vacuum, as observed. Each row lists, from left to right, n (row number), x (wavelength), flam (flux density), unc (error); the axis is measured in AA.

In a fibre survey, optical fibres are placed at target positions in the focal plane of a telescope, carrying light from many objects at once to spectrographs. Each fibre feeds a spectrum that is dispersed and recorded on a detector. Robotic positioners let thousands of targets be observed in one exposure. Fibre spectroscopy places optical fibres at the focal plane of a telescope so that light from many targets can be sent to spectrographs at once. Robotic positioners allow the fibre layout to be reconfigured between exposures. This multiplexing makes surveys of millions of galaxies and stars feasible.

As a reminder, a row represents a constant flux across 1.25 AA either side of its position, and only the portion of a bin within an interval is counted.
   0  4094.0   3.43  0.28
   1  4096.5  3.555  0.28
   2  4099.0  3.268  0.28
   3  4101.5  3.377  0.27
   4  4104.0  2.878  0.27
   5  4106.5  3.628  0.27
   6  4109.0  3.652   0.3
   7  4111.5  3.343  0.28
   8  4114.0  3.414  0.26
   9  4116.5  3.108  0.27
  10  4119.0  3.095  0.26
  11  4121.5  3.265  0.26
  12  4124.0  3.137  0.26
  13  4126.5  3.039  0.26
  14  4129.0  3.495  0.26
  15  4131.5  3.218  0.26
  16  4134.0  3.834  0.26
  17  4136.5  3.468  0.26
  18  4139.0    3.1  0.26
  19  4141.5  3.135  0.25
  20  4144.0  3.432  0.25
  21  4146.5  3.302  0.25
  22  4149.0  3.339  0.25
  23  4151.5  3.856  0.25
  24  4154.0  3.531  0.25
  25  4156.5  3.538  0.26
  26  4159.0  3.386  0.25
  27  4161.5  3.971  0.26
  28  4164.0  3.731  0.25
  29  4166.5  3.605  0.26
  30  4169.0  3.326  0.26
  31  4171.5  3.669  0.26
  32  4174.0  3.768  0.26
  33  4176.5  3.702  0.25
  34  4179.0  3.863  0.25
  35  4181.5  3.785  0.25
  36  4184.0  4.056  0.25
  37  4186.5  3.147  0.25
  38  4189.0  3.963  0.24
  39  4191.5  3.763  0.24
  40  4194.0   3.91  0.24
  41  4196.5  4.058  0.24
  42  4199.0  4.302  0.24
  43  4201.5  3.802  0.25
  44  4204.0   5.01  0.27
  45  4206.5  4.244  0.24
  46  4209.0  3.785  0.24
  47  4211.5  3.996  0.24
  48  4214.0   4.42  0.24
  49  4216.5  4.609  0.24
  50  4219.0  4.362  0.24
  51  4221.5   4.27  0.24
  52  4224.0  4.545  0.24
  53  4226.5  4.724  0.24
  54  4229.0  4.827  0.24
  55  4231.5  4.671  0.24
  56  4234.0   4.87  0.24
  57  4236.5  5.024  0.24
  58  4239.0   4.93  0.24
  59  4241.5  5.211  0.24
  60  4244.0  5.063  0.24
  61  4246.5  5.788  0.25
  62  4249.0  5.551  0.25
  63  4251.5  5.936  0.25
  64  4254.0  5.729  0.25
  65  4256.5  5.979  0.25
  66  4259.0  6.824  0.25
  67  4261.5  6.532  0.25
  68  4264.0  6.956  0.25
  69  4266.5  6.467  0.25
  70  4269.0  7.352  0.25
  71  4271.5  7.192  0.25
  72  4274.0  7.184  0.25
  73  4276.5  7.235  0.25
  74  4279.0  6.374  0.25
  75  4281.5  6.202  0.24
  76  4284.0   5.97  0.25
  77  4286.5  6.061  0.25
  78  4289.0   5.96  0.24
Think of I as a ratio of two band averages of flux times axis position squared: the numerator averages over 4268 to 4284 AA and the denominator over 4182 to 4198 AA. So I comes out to 1.9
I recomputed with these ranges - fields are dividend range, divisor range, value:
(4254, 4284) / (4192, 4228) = 1.60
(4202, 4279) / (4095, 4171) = 1.69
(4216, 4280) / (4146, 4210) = 1.56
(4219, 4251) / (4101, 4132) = 1.60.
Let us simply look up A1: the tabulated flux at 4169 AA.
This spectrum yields 3.326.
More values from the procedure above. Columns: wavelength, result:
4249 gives 5.551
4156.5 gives 3.538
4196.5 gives 4.058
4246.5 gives 5.788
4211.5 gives 3.996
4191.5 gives 3.763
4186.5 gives 3.147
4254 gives 5.729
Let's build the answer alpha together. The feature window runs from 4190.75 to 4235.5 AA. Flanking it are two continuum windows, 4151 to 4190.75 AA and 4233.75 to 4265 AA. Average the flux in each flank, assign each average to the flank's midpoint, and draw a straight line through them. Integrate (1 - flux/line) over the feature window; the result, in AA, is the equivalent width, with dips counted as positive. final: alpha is 4.04 AA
